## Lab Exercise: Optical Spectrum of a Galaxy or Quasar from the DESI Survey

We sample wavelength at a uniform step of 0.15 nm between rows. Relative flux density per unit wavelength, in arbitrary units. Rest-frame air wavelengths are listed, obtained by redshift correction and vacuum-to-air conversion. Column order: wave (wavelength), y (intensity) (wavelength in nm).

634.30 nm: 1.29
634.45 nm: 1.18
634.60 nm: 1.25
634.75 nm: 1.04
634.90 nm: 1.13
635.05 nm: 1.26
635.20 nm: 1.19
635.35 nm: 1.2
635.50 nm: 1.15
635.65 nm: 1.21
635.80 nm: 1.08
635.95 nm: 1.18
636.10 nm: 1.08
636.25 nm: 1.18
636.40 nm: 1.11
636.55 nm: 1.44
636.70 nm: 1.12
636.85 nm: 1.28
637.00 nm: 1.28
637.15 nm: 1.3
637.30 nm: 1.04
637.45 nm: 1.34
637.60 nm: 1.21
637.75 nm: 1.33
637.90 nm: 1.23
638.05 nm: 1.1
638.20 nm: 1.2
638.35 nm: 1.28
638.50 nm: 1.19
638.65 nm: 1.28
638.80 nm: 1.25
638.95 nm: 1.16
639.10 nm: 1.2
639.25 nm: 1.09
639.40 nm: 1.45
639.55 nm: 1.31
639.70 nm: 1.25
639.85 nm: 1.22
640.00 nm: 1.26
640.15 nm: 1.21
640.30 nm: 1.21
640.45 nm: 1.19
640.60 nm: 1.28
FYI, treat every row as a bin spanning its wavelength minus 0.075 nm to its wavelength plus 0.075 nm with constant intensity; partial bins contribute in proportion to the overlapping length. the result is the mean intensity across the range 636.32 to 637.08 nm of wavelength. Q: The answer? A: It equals 1.25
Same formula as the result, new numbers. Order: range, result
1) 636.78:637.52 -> 1.25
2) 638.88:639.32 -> 1.15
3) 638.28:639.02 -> 1.23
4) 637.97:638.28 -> 1.15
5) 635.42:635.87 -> 1.15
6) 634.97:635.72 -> 1.2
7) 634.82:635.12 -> 1.19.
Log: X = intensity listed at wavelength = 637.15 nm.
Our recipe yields 1.3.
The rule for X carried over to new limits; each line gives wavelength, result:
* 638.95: 1.16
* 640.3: 1.21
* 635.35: 1.2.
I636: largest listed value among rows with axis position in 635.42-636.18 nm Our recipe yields 1.21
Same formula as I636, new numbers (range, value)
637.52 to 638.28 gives 1.33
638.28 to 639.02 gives 1.28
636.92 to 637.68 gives 1.34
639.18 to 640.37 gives 1.45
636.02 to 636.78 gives 1.44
